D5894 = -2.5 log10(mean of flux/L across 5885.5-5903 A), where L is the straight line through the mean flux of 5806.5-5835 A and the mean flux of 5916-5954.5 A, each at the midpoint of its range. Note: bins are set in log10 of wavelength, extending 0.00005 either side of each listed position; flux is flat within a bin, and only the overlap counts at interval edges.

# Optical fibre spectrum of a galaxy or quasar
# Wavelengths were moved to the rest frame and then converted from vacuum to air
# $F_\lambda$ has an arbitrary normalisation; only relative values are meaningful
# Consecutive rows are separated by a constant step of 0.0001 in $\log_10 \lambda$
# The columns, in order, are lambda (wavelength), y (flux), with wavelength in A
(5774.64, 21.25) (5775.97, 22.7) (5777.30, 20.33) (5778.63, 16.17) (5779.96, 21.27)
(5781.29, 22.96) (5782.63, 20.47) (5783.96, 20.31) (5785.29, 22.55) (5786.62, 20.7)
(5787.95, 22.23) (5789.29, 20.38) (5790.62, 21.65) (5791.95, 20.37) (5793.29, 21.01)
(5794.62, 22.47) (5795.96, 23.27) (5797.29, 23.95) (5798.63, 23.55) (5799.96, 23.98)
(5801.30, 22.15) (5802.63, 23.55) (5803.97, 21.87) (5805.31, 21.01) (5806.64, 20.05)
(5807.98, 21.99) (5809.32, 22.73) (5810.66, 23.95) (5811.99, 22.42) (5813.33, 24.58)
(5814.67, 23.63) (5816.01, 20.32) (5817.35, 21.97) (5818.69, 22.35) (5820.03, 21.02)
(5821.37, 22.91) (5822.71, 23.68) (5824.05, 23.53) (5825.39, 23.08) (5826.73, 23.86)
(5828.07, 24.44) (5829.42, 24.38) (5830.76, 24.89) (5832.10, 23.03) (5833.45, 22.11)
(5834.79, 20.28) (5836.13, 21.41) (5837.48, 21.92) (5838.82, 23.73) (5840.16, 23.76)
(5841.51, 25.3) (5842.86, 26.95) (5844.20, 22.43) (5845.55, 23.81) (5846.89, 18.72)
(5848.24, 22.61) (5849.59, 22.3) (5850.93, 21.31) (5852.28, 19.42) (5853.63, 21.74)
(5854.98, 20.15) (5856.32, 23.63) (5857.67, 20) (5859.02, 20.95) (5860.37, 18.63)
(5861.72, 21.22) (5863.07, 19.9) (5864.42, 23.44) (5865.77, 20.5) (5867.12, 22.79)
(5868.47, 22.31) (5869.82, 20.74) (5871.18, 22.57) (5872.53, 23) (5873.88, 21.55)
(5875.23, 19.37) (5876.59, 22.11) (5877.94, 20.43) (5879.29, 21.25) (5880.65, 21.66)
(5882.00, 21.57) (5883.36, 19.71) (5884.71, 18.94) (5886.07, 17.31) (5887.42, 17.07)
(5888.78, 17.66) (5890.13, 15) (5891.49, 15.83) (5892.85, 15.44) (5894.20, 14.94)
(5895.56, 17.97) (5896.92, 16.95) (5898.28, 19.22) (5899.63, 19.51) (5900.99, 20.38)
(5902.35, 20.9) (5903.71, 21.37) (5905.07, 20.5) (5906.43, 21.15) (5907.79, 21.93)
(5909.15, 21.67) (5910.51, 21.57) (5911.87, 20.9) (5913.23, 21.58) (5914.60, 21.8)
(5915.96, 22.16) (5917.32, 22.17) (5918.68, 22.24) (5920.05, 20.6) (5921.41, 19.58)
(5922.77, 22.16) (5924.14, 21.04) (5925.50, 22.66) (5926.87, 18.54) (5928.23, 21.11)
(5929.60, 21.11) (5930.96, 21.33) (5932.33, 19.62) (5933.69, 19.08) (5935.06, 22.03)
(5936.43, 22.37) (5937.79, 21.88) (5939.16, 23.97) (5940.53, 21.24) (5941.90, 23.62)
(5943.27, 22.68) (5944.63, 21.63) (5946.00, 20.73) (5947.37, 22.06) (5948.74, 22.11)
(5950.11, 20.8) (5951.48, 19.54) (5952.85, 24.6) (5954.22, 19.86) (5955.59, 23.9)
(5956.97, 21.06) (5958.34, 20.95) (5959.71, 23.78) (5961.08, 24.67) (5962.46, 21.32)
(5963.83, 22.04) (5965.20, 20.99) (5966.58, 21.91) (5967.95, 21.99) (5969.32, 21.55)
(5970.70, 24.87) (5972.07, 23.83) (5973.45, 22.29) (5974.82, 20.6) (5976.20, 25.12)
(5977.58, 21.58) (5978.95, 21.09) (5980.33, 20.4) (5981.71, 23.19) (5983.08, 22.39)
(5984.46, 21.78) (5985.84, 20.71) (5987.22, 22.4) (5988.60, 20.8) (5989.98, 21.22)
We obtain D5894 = 0.24 mag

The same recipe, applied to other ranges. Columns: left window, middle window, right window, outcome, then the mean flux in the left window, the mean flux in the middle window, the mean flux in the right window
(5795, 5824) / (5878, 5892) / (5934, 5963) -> 0.19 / 22.6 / 18.7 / 22.1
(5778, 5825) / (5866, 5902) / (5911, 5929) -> 0.11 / 22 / 19.5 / 21.3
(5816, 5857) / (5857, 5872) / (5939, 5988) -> 0.07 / 22.7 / 21.2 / 22.1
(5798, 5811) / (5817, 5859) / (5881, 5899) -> -0.10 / 22.4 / 22.6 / 17.6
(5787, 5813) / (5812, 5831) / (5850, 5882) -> -0.06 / 22.3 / 23.1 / 21.3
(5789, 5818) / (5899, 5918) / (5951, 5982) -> 0.05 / 22.3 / 21.3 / 22.2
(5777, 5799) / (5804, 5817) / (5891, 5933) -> -0.05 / 21.4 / 22.3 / 20.3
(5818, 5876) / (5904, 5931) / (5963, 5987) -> 0.04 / 22.2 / 21.3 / 22.1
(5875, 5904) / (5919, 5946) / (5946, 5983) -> -0.03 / 18.8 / 21.4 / 22.1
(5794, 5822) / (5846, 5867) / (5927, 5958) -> 0.06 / 22.6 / 21.1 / 21.6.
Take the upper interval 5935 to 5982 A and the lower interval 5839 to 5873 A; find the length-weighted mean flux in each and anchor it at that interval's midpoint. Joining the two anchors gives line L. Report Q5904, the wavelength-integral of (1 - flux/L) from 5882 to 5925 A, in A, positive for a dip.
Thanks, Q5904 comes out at 4.6 A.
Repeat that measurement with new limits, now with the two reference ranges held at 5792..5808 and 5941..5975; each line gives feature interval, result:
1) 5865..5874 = 0.12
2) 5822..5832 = -0.72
